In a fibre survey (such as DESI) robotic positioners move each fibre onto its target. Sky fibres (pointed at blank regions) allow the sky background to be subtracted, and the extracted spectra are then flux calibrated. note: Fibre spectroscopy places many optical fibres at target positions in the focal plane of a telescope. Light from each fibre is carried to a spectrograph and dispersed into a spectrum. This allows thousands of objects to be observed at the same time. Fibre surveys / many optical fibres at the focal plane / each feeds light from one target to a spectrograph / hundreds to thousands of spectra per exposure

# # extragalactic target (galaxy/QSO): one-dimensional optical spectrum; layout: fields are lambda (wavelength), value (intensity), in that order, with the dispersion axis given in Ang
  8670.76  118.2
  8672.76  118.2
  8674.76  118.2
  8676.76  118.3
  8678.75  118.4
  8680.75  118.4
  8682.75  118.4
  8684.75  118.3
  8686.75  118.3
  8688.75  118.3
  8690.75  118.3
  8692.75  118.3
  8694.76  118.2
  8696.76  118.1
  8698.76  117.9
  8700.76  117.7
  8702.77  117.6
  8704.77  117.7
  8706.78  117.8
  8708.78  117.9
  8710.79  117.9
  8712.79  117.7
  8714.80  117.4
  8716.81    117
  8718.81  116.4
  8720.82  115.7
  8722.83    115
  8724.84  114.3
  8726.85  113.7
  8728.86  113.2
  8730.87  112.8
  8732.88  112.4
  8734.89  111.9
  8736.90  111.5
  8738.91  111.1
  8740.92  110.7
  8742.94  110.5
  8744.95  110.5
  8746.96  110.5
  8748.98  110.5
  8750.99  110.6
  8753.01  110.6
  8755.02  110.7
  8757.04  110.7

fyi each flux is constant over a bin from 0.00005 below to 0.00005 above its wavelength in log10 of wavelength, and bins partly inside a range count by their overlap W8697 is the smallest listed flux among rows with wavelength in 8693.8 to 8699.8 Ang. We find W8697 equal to 117.9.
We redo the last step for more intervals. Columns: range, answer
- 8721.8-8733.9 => 112.4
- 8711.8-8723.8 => 115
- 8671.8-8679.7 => 118.2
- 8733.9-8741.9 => 110.7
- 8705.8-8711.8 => 117.8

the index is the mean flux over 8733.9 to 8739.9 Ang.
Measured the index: 112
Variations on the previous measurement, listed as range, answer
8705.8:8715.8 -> 118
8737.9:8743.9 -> 111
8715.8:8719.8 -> 117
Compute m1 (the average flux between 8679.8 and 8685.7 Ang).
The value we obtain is 118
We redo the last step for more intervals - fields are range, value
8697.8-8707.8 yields 118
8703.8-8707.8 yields 118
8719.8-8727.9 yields 115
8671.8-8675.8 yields 118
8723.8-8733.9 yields 113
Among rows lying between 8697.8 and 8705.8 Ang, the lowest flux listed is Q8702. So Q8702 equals 117.6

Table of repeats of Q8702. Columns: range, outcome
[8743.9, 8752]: 110.5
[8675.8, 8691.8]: 118.3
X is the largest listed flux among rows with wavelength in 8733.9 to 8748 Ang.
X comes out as 111.9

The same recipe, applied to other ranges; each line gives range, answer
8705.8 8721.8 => 117.9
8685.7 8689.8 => 118.3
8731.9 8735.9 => 112.4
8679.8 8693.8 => 118.4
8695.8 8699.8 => 118.1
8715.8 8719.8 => 117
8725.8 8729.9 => 113.7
